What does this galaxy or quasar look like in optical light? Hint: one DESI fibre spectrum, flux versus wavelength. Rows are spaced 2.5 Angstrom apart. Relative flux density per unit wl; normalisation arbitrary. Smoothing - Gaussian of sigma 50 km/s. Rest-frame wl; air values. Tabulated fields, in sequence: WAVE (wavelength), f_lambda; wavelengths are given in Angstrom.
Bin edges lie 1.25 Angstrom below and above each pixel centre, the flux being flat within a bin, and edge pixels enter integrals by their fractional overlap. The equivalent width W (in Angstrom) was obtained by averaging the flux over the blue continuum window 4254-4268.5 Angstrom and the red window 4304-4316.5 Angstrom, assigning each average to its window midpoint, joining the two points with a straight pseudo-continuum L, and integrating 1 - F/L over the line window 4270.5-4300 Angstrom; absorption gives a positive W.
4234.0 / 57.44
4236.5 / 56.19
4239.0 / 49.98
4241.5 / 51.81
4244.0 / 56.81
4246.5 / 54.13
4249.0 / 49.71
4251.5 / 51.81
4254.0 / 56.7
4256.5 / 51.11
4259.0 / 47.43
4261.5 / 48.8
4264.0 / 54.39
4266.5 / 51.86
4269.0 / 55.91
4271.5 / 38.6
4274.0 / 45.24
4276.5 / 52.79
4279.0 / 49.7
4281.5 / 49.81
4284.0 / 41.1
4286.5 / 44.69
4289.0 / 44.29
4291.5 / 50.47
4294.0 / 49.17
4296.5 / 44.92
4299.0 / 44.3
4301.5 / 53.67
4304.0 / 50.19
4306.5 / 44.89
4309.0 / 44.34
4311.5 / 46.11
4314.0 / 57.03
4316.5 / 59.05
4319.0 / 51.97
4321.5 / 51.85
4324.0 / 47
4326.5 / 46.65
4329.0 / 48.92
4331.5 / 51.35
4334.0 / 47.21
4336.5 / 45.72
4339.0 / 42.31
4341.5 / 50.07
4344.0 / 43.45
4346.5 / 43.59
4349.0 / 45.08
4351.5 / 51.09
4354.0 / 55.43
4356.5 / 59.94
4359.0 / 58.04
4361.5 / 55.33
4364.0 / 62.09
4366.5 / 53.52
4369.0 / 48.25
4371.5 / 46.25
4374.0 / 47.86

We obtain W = 2.4 Angstrom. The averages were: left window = 51.5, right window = 49.4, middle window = 46.3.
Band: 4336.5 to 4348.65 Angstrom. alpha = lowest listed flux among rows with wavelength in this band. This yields 42.31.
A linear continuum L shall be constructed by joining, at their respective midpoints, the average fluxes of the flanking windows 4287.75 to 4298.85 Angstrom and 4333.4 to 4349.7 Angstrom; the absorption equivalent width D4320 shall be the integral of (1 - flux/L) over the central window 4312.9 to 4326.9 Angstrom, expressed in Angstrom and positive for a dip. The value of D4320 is -2.0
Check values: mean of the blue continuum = 46.9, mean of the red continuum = 45.3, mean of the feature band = 52.5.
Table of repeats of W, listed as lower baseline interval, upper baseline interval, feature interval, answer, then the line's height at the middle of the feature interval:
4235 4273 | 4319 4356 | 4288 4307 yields 0.75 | 49.9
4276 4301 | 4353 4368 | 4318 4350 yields 3.68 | 53.5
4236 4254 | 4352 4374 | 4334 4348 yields 2.29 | 54.1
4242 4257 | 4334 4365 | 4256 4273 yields 1.10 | 53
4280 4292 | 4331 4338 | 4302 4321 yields -1.60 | 46.7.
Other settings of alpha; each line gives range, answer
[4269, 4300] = 38.6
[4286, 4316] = 44.29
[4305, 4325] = 44.34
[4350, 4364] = 51.09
